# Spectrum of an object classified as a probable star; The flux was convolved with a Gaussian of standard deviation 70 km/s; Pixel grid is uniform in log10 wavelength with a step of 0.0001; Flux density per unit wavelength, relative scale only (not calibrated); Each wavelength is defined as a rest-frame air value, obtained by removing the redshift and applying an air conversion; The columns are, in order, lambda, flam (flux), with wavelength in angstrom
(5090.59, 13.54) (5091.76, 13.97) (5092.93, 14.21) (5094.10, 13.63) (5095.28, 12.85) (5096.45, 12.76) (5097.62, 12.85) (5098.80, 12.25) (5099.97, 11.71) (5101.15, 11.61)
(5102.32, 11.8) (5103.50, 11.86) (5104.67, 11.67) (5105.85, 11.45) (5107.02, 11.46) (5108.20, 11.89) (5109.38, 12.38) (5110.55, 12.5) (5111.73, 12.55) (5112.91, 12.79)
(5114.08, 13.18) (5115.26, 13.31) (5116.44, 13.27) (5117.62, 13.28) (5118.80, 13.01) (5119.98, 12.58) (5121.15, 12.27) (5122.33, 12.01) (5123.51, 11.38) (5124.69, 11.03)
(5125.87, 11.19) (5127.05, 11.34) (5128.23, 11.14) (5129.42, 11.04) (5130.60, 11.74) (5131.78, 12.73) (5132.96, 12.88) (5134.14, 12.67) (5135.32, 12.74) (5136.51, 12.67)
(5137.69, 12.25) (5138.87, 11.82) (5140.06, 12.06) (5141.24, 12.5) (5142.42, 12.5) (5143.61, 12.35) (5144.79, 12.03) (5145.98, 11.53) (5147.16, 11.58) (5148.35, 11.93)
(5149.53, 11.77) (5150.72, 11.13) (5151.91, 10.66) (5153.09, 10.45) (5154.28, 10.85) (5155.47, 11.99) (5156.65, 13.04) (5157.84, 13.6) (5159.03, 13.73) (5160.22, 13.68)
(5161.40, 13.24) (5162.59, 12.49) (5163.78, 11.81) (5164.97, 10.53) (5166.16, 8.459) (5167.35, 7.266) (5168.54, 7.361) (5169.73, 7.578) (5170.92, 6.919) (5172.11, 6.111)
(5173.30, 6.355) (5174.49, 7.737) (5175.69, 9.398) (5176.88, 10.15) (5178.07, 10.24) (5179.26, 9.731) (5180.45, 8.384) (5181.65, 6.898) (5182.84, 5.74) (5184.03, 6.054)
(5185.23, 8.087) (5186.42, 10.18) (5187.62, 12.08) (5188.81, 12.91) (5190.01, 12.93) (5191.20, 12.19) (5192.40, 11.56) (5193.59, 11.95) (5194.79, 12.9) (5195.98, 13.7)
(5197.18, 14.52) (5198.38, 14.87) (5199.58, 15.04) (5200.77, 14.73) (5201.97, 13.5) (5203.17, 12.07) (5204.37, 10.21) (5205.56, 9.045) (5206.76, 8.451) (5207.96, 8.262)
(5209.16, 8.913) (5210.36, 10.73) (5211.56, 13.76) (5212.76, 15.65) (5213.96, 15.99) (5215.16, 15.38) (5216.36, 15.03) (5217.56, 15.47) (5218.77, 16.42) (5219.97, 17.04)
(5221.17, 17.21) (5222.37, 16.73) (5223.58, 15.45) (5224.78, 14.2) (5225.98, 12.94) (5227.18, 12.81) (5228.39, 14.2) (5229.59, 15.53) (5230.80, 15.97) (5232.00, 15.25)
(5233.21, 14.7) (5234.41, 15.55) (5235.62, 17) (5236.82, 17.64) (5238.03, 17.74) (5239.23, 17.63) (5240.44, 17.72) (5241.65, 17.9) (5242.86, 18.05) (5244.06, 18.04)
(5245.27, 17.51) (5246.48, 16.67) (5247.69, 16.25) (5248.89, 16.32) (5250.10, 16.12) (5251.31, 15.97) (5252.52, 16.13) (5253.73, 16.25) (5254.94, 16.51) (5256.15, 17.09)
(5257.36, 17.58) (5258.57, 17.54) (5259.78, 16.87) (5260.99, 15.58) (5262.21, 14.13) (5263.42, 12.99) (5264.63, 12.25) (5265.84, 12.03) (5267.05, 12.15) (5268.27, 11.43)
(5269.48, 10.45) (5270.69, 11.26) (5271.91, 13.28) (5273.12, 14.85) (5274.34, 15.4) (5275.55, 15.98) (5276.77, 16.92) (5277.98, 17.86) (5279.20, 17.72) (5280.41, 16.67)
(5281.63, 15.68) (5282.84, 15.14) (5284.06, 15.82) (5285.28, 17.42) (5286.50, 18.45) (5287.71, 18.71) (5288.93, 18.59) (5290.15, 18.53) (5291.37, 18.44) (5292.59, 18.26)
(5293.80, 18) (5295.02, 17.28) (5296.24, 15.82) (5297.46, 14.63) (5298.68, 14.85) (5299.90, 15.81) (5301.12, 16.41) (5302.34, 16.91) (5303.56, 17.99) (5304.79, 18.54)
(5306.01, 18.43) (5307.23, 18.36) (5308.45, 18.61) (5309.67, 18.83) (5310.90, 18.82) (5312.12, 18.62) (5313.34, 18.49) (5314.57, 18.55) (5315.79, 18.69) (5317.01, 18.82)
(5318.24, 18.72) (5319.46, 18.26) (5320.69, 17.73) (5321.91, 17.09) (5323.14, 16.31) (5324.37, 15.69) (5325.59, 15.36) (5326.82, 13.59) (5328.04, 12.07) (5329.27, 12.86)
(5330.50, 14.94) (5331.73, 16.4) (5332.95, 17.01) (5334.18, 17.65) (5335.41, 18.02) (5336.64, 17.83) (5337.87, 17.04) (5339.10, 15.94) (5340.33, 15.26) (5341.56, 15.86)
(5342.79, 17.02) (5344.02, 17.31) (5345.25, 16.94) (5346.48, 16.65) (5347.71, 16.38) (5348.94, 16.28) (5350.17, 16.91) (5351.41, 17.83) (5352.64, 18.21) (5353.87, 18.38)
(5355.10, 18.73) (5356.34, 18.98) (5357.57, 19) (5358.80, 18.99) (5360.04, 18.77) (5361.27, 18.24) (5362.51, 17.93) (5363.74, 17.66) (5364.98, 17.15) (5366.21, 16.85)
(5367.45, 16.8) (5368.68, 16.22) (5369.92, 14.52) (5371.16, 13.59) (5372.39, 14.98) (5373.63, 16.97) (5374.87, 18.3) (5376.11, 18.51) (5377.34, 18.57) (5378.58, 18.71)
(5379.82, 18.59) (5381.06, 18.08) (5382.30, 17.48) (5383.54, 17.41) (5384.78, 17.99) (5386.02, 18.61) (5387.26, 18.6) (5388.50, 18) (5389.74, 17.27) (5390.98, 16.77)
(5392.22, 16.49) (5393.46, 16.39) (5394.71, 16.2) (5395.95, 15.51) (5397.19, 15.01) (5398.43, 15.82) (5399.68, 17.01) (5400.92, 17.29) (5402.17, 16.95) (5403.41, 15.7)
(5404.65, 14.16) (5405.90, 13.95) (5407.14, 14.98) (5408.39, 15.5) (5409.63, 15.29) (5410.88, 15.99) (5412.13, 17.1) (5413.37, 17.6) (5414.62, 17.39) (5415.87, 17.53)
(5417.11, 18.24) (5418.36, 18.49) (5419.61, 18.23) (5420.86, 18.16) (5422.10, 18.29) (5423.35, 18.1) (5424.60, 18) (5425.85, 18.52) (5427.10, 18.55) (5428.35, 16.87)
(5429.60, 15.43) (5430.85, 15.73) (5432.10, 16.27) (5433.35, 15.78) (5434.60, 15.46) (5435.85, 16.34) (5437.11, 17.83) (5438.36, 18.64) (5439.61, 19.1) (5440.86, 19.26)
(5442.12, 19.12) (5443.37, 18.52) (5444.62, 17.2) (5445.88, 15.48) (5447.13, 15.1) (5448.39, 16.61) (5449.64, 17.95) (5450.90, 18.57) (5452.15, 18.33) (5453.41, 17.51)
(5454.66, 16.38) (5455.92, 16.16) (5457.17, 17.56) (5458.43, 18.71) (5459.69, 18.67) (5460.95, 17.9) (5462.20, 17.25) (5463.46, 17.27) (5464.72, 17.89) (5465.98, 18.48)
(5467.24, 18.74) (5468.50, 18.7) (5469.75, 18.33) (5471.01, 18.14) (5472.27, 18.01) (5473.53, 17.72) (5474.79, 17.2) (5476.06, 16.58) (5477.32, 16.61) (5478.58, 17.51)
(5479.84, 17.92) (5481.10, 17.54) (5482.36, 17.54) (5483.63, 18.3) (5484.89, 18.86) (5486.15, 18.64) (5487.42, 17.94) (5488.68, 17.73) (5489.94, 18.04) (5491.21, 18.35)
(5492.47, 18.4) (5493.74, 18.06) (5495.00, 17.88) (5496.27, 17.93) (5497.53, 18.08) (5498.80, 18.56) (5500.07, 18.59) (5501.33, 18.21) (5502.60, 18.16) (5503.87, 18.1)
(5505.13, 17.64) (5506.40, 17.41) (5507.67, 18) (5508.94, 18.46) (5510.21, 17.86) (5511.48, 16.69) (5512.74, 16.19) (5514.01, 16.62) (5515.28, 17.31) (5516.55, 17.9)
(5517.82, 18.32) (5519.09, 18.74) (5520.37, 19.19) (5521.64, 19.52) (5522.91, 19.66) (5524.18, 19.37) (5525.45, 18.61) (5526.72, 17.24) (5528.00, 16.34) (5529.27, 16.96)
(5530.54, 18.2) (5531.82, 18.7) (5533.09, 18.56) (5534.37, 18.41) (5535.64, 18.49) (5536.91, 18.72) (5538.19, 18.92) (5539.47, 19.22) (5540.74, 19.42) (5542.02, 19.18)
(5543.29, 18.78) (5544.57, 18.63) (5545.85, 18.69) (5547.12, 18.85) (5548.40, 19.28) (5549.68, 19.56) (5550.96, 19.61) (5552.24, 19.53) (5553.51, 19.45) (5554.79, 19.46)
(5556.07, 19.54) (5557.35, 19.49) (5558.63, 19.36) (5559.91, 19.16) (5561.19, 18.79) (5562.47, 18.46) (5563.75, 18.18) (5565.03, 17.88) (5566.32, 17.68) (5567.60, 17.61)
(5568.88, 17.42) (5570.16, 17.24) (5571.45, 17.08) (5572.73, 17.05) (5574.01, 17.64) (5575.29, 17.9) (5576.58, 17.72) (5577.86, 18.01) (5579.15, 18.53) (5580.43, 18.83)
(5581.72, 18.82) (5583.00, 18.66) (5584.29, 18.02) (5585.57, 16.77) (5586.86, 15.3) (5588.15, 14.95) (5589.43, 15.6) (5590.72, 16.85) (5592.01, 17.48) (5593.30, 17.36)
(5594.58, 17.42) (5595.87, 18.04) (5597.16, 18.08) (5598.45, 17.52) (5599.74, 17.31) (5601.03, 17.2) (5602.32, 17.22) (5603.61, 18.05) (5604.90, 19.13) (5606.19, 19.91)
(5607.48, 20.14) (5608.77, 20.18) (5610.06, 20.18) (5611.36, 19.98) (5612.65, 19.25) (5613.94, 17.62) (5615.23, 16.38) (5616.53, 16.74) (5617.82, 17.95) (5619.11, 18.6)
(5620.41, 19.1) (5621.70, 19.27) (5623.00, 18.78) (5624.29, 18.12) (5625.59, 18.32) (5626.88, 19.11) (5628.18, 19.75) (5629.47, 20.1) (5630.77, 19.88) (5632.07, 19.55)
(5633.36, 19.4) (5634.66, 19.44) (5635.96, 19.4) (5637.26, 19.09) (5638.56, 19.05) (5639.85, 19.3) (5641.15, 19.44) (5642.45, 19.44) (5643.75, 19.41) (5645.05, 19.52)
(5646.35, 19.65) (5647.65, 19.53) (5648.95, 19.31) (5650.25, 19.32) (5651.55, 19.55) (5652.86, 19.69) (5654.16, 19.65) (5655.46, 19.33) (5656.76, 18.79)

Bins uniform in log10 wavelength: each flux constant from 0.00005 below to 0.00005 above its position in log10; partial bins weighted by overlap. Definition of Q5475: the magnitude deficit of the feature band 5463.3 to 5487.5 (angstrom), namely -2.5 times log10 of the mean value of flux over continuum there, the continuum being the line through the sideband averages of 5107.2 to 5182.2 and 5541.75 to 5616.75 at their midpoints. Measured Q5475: -0.08 mag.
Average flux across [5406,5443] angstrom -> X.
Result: 17.3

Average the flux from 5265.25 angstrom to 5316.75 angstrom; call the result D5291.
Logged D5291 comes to 16.6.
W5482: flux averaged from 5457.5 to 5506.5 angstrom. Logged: 18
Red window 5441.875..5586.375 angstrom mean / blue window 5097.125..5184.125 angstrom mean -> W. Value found 1.61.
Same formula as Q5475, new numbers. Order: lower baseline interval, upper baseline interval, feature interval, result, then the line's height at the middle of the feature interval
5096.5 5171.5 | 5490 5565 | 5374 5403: -0.08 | 16.1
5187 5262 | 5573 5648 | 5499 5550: -0.04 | 17.6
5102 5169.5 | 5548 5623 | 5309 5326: -0.23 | 14.4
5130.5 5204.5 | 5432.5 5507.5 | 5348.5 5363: -0.19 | 15.3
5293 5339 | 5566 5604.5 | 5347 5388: -0.03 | 17.1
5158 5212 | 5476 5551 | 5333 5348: -0.19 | 14.2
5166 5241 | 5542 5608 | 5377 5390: -0.19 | 15.2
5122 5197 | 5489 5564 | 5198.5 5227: -0.13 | 12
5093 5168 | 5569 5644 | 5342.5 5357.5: -0.17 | 14.9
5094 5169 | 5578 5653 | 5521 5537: -0.06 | 17.4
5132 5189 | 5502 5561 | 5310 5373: -0.18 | 14.5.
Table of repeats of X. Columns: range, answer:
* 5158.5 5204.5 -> 10.6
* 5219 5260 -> 16.4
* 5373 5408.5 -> 16.9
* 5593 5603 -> 17.5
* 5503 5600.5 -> 18.1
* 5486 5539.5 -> 18.1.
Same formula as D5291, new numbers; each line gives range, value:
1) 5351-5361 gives 18.6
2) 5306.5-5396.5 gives 17.2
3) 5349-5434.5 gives 17.1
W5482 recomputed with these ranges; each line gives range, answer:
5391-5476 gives 17.2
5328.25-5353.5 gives 16.6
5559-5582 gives 18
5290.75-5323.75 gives 17.7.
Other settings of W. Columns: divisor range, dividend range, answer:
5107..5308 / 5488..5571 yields 1.35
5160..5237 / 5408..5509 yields 1.47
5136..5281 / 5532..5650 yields 1.41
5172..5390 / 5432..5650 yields 1.17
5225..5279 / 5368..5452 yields 1.10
